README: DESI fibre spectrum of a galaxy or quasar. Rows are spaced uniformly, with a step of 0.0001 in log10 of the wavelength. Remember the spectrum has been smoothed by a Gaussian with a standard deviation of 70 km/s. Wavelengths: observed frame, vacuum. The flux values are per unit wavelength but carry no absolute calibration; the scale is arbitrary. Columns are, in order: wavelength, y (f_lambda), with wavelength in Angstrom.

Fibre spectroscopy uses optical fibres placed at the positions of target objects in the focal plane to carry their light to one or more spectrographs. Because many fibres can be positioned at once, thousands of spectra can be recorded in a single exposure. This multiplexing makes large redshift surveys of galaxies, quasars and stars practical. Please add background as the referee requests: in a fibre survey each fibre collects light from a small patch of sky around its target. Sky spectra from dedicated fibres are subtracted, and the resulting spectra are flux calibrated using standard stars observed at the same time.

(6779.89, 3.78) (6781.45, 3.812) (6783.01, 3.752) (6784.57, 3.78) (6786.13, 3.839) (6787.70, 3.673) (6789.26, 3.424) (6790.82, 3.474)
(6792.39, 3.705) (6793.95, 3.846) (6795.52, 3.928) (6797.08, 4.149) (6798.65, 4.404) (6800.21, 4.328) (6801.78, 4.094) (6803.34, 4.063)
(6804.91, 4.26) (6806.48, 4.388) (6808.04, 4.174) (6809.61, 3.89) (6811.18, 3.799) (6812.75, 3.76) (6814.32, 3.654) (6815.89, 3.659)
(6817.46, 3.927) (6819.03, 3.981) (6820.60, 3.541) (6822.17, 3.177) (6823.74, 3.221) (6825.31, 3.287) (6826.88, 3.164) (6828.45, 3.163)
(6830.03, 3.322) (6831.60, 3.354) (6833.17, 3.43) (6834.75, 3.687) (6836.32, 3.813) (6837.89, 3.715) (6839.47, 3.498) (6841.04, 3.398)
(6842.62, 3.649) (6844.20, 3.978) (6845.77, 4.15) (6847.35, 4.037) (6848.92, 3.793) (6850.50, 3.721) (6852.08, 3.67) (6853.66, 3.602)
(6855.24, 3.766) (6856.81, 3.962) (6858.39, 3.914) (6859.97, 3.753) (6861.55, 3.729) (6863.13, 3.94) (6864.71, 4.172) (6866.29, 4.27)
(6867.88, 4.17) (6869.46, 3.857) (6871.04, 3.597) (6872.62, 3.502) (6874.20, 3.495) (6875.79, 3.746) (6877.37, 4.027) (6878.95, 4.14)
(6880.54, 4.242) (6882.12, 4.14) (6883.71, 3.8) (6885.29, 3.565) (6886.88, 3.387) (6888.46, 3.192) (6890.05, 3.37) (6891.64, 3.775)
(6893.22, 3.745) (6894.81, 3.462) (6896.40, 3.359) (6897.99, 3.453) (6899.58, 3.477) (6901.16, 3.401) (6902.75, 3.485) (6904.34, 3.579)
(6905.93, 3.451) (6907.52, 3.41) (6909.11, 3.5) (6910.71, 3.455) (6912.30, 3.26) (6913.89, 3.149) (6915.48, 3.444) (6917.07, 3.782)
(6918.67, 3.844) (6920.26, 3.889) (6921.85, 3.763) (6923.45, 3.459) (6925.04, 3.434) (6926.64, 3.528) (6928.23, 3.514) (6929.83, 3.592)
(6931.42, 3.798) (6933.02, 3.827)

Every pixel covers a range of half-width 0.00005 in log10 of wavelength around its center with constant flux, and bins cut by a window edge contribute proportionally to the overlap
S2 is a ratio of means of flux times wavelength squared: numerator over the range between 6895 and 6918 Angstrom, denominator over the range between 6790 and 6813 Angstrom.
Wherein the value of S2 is 0.88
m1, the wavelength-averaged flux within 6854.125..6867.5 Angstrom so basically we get 3.94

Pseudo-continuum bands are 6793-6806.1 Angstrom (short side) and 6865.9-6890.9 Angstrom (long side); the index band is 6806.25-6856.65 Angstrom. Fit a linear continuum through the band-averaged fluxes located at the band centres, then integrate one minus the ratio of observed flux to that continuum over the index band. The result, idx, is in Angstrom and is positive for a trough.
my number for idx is 4.1 Angstrom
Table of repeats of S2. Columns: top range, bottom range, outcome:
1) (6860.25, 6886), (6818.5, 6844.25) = 1.14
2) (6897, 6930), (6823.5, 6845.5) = 1.03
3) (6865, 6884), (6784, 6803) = 1.03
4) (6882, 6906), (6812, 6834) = 1.04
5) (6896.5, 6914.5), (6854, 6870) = 0.88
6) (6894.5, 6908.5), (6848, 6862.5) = 0.93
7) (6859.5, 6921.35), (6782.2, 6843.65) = 1.01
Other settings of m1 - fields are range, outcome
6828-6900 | 3.72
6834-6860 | 3.77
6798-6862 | 3.75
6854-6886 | 3.89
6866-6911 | 3.65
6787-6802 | 3.9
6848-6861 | 3.78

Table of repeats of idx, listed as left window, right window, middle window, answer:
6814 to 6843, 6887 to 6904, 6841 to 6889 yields -4.70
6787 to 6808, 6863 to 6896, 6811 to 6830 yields 2.04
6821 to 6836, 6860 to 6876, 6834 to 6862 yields -1.44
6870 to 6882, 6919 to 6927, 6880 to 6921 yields 1.93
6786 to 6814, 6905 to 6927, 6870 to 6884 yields -0.72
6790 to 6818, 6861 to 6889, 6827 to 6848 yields 1.58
